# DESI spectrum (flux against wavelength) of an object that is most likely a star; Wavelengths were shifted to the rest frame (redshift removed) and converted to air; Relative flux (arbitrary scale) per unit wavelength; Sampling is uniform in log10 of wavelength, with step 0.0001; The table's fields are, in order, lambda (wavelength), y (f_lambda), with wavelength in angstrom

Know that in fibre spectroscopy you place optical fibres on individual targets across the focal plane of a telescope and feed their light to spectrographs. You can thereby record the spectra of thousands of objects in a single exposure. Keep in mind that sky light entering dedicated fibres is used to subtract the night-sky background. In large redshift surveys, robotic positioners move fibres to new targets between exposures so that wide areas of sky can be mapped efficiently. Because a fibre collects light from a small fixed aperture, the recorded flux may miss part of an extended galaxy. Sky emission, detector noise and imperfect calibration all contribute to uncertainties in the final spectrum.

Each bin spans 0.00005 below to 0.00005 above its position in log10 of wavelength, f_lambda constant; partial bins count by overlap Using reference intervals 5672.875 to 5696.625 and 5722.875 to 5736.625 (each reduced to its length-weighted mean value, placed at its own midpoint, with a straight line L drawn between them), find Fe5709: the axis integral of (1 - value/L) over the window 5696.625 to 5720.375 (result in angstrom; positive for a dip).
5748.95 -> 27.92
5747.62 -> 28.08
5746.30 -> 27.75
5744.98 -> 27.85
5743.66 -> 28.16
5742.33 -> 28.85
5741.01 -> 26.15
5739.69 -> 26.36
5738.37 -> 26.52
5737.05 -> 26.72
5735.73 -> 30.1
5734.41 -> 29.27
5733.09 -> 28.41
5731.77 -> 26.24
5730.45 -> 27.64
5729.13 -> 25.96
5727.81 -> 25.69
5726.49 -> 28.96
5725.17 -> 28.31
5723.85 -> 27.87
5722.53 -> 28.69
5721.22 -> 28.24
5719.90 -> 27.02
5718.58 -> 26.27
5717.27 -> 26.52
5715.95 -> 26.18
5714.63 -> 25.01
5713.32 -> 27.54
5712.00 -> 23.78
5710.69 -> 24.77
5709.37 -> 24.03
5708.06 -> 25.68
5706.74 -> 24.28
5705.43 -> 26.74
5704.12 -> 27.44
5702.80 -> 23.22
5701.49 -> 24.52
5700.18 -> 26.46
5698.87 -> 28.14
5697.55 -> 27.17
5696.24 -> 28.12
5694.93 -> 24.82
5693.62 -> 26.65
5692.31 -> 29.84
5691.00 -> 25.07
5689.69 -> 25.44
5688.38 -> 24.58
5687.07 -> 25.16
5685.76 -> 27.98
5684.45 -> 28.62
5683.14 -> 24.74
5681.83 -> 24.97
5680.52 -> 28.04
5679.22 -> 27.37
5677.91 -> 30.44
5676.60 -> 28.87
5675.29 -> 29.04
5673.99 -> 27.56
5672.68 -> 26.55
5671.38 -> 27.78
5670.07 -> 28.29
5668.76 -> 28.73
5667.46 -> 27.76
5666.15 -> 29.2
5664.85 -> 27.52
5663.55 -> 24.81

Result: 1.4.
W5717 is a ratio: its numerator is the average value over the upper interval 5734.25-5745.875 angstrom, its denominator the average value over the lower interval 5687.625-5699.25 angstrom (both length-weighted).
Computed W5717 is 1.04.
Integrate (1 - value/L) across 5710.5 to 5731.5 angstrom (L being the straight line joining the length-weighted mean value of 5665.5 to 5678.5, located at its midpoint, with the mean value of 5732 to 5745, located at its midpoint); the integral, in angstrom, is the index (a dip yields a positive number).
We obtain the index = 0.9 angstrom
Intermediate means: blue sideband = 28.4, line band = 26.8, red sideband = 27.8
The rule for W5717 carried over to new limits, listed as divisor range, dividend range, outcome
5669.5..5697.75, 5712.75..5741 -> 1.01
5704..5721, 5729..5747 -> 1.07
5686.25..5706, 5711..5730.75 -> 1.02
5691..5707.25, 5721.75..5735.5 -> 1.05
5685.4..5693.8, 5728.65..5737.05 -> 1.06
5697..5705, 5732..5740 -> 1.07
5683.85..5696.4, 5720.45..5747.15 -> 1.04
